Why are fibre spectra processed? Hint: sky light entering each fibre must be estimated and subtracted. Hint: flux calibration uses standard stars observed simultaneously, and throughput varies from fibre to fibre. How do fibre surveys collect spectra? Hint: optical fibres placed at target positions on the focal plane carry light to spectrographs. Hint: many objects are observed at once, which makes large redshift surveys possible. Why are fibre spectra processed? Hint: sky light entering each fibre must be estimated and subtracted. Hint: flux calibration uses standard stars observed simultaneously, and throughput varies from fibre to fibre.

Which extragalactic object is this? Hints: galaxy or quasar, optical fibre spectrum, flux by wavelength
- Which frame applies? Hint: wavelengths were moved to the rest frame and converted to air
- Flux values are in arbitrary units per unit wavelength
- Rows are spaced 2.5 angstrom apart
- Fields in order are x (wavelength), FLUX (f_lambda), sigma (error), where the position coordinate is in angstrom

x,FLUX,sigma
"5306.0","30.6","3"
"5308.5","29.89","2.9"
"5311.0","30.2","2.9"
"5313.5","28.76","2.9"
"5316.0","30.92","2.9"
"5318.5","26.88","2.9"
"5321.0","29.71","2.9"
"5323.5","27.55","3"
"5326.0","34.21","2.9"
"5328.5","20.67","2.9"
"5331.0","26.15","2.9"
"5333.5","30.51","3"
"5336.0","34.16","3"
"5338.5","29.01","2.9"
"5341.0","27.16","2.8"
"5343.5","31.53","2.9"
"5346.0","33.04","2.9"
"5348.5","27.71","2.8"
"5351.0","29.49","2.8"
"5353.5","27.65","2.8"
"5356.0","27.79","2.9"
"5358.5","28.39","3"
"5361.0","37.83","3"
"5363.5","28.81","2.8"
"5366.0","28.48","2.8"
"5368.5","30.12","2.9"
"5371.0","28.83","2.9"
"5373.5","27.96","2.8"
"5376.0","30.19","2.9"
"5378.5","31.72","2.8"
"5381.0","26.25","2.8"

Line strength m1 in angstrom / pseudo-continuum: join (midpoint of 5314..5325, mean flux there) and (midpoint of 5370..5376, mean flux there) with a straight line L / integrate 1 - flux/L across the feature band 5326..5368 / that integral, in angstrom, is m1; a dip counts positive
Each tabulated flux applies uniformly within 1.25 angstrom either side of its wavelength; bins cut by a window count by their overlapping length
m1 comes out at -0.90 angstrom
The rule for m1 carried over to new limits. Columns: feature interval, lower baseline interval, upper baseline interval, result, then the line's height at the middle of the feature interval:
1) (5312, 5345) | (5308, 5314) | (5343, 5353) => 0.94 angstrom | 29.9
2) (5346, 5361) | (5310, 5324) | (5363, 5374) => -0.24 angstrom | 28.9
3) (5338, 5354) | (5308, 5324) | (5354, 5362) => 0.45 angstrom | 30.3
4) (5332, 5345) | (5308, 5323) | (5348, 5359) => -0.82 angstrom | 28.6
